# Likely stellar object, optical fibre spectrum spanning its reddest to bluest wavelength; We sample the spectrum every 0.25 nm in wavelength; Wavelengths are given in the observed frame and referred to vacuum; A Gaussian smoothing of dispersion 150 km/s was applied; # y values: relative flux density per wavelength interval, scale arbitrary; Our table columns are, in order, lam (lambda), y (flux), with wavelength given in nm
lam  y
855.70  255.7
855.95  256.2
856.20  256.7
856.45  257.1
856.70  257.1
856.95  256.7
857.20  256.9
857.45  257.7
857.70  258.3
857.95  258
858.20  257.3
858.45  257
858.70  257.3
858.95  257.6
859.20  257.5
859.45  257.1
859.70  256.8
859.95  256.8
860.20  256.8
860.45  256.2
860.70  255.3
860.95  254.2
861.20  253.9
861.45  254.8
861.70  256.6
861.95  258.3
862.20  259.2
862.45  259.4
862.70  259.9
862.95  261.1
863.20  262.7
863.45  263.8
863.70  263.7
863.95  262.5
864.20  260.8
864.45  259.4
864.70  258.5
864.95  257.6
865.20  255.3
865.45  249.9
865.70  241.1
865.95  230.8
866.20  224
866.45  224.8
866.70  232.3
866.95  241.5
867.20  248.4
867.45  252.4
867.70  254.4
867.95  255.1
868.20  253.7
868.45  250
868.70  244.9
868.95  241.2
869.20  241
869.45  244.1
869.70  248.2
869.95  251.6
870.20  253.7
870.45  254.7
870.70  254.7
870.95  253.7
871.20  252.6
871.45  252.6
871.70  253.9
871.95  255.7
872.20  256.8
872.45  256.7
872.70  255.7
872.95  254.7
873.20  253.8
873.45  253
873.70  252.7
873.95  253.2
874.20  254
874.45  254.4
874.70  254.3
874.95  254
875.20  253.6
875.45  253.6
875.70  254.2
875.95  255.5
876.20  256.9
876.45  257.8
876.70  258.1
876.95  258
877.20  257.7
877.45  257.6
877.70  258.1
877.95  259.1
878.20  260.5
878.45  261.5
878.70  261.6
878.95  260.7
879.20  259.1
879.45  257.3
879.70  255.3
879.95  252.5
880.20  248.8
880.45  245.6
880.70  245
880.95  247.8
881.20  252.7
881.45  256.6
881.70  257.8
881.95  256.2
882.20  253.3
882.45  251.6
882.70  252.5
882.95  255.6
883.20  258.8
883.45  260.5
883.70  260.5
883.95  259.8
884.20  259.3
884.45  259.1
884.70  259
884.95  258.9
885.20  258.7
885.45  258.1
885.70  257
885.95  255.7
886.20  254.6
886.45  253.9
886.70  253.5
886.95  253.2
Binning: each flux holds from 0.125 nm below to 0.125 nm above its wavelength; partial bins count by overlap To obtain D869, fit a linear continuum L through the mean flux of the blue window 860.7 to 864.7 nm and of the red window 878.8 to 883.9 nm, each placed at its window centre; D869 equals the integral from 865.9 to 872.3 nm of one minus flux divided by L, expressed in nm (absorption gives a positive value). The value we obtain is 0.255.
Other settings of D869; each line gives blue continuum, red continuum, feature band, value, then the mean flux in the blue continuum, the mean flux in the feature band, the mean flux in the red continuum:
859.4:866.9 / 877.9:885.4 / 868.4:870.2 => 0.06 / 253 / 246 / 256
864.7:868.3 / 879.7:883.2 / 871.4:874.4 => -0.08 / 245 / 254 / 252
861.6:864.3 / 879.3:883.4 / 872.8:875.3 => 0.02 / 261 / 254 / 253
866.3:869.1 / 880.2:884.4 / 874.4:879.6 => -0.13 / 245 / 257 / 255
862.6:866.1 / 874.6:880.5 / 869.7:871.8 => 0.03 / 256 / 253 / 256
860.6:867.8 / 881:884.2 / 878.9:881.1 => 0.03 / 252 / 252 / 256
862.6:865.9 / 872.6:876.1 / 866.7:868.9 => 0.07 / 258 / 249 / 254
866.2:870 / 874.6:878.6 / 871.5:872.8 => -0.03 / 245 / 256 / 257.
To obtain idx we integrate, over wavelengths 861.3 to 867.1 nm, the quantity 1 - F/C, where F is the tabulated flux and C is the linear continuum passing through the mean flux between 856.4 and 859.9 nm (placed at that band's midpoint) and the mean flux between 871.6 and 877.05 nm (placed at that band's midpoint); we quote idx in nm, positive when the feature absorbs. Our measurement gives 0.10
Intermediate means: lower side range 257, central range 252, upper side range 255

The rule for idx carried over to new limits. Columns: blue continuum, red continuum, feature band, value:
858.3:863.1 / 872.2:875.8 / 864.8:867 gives 0.14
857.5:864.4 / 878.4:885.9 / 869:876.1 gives 0.11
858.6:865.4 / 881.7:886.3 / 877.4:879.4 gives -0.02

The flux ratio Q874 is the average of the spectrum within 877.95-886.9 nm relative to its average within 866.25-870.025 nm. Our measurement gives 1.0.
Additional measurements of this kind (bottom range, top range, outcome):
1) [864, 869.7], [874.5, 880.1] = 1.04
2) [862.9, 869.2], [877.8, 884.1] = 1.02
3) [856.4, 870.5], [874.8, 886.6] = 1.01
